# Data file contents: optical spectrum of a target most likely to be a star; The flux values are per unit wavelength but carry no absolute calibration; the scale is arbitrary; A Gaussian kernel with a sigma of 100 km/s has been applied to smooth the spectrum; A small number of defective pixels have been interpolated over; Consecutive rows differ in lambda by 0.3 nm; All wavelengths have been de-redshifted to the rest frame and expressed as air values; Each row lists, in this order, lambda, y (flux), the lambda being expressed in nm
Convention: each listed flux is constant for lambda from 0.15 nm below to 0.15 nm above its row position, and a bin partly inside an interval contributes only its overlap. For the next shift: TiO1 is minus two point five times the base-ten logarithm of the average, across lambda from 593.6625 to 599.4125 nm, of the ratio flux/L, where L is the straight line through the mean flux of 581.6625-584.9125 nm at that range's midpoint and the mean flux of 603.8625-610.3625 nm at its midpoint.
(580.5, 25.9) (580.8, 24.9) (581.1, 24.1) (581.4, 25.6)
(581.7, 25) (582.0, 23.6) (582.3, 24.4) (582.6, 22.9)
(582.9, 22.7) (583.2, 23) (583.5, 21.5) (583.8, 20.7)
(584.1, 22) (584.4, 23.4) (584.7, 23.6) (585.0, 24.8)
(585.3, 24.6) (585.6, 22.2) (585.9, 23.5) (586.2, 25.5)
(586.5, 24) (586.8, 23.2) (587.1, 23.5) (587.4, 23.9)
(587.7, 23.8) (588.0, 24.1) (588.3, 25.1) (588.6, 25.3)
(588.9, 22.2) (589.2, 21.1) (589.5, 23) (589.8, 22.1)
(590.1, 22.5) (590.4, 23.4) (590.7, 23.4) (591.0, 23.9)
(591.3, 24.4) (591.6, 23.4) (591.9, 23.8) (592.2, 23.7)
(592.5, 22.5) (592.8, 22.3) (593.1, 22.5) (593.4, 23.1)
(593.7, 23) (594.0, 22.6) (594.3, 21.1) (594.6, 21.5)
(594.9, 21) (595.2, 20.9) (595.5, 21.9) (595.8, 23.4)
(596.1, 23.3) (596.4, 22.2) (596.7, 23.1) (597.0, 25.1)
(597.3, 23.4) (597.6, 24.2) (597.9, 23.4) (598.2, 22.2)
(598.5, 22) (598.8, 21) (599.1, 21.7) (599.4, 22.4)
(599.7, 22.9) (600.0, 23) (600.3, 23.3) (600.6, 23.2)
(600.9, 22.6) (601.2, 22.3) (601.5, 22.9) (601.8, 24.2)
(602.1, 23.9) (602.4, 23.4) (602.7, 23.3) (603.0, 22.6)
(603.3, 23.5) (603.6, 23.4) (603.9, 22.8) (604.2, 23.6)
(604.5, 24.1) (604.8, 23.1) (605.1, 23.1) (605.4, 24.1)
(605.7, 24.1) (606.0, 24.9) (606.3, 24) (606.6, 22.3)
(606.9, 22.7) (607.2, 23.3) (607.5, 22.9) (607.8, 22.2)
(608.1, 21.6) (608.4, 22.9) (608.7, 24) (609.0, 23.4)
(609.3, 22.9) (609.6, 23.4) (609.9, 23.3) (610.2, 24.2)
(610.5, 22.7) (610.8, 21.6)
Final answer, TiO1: 0.03 mag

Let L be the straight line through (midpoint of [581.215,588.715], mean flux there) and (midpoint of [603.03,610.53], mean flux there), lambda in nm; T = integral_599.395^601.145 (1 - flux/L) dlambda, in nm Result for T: 0.037 nm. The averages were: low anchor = 23.7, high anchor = 23.3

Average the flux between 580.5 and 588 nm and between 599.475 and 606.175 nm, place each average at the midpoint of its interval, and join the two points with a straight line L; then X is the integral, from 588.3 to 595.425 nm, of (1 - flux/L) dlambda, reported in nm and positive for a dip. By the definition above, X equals 0.23 nm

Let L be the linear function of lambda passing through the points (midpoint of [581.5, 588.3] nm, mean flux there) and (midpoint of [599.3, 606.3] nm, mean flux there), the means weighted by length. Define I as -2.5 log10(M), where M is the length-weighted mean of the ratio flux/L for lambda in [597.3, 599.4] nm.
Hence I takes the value 0.04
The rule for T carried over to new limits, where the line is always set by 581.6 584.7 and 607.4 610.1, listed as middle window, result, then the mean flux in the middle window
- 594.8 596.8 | 0.06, 22.3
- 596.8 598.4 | -0.04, 23.6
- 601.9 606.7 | -0.12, 23.5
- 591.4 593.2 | -0.01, 23.1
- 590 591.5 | -0.04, 23.5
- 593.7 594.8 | 0.05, 21.9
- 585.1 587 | -0.08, 23.8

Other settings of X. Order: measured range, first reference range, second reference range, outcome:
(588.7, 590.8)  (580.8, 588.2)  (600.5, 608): 0.085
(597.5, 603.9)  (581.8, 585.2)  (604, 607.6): 0.134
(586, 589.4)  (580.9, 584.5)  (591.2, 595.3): -0.126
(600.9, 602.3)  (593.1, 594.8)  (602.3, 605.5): -0.009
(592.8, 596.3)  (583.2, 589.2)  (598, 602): 0.112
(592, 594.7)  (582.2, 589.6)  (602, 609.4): 0.093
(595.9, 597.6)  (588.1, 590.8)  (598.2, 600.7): -0.067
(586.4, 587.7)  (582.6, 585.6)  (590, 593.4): -0.035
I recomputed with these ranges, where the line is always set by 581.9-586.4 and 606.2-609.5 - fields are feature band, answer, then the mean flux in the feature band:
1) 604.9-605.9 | -0.04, 23.8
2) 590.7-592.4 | -0.03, 23.8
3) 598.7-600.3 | 0.03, 22.3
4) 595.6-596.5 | 0.01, 23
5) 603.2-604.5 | -0.02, 23.4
